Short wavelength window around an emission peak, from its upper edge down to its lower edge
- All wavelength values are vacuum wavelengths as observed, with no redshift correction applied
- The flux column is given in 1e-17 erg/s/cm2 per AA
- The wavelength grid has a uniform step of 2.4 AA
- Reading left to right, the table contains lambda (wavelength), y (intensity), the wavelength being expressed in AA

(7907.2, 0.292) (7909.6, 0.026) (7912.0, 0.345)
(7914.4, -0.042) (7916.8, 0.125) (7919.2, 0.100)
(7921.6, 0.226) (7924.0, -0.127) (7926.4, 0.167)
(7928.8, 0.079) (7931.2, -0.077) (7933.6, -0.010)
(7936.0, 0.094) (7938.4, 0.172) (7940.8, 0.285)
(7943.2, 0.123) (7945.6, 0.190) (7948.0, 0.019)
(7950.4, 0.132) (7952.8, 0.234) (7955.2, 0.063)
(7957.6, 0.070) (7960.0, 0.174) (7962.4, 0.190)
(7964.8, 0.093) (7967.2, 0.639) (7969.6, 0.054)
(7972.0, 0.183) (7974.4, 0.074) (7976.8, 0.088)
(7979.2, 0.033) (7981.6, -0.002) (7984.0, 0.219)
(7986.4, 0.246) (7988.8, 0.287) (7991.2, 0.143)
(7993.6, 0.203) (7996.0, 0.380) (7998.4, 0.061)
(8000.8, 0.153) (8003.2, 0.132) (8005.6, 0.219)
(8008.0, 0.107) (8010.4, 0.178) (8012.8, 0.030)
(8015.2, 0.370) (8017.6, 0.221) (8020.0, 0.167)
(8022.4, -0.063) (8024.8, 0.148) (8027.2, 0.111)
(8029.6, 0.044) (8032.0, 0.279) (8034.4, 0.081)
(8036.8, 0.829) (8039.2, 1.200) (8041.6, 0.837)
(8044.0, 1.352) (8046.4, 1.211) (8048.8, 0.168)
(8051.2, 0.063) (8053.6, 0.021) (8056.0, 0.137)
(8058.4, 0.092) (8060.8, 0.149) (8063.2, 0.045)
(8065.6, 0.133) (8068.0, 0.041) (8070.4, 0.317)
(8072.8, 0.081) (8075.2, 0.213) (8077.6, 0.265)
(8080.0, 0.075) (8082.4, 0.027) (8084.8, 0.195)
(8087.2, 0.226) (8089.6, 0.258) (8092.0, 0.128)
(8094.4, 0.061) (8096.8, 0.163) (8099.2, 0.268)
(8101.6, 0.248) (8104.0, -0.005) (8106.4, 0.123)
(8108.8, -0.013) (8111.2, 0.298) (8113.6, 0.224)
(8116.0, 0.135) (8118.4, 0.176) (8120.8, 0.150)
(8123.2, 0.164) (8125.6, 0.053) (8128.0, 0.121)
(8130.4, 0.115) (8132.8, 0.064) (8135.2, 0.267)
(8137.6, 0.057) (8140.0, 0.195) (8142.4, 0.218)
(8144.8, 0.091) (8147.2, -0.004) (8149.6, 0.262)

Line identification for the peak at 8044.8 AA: [O II]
